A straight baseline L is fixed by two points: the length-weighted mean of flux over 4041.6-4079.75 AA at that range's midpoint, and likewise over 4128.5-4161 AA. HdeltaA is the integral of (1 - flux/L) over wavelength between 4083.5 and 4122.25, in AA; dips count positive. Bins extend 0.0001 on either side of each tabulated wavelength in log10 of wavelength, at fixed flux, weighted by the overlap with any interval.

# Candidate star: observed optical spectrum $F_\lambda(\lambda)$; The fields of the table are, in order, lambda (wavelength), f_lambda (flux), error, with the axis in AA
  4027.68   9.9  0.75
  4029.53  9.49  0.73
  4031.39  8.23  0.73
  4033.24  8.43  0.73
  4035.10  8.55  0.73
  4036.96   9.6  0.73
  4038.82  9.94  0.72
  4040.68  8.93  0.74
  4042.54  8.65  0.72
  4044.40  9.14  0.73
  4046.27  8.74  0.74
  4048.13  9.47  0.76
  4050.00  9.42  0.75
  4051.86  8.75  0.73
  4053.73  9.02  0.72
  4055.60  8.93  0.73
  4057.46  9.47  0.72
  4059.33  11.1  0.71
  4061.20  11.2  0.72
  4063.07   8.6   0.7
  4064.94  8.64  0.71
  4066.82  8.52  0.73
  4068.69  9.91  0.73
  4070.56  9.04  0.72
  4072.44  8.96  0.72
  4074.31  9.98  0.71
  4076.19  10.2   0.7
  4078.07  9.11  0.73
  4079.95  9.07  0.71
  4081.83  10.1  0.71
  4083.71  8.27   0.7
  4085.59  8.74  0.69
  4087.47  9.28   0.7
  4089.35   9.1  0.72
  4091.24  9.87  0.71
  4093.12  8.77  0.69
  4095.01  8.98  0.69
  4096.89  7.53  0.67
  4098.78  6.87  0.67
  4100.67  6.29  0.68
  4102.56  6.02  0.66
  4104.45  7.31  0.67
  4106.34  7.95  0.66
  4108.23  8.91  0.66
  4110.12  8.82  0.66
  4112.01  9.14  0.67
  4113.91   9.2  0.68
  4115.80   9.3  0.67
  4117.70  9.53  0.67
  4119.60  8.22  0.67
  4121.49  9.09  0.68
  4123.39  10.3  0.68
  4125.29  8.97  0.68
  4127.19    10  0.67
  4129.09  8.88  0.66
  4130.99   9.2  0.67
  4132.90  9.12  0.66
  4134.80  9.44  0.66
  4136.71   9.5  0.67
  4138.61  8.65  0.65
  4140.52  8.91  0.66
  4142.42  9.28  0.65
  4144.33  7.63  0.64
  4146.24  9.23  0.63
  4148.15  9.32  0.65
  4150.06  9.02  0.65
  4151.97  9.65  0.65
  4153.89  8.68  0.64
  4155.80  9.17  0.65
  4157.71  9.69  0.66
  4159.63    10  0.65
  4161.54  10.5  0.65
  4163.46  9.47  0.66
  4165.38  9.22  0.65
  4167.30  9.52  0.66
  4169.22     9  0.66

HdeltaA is 3.4 AA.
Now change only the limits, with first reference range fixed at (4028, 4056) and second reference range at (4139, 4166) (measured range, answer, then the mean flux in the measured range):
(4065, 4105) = 1.97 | 8.67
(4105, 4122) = 0.58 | 8.87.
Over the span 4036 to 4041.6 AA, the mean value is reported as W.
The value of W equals 9.48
